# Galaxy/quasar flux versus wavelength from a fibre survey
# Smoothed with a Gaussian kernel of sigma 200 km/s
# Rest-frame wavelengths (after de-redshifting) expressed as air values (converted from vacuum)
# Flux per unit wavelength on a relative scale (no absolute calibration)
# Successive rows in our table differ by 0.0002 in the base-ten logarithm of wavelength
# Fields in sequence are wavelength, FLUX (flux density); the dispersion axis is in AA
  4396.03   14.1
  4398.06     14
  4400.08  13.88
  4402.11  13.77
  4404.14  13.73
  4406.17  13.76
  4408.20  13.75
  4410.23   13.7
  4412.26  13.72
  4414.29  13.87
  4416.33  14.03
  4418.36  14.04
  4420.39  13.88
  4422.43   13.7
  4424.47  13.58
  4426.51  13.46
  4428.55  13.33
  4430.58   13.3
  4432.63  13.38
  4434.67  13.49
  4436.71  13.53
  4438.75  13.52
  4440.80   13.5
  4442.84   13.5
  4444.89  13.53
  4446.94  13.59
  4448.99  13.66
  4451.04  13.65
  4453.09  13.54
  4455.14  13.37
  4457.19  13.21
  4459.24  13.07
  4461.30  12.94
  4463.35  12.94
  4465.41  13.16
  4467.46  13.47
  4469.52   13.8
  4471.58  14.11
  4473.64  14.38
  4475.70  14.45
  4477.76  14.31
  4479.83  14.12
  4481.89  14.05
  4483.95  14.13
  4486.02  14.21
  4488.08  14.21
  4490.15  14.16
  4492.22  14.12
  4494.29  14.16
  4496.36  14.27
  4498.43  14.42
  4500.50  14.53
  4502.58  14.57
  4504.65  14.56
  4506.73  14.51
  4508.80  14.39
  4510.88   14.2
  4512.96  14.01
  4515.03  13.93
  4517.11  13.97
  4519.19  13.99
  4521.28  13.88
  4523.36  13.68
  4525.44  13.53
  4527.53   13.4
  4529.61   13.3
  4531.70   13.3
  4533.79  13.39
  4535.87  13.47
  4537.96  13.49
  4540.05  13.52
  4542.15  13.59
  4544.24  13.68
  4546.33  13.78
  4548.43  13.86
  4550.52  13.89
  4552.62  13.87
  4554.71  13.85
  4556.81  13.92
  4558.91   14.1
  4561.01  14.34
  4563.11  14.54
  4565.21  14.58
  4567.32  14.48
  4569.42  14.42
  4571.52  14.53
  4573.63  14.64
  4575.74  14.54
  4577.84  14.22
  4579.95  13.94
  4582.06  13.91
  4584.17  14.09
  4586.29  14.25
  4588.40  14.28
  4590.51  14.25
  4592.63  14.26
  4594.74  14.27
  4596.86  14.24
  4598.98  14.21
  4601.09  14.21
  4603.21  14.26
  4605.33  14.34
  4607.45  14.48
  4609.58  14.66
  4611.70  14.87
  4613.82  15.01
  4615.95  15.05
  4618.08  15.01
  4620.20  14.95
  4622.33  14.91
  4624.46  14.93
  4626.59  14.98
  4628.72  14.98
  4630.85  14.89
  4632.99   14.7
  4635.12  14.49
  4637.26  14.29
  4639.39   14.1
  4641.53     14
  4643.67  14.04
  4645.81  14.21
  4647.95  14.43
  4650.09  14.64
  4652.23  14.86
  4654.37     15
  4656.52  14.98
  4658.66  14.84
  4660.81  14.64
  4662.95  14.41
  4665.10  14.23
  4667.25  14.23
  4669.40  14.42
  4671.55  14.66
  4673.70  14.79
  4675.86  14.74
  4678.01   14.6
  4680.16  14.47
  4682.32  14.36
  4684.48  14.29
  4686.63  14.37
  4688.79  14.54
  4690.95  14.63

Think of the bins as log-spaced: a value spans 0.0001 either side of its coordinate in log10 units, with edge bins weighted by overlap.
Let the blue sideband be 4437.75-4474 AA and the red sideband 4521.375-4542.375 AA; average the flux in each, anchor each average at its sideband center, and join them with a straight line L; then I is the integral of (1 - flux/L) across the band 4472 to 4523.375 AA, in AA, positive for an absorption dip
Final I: -2.81 AA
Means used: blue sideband 13.5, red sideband 13.5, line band 14.2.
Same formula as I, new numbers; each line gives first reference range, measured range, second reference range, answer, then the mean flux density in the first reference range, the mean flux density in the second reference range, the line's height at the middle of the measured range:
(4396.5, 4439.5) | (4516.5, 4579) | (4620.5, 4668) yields 1.2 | 13.7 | 14.6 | 14.2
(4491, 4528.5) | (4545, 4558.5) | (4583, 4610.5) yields 0.3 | 14.1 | 14.3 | 14.2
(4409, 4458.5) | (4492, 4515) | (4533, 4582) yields -0.8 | 13.6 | 14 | 13.8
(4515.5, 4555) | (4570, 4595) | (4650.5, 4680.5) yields -0.5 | 13.7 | 14.6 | 14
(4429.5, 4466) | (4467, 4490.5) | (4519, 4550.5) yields -1.2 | 13.4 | 13.6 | 13.5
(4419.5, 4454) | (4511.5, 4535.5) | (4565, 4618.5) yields 0.6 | 13.5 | 14.4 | 14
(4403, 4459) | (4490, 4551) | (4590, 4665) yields 0.6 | 13.6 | 14.6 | 14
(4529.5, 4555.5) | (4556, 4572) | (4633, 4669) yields -0.7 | 13.6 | 14.5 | 13.8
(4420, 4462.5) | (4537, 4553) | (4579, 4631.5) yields 0.5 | 13.5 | 14.5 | 14.1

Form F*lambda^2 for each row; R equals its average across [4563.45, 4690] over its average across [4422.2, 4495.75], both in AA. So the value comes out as 1.14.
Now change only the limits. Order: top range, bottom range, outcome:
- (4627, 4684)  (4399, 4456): 1.18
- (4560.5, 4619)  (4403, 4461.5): 1.14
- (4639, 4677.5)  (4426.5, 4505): 1.15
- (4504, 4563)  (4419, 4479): 1.06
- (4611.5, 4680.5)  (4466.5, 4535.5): 1.11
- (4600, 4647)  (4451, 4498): 1.13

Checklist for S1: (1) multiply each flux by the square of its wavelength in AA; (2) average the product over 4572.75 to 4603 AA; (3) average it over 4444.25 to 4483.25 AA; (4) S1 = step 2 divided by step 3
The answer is 1.10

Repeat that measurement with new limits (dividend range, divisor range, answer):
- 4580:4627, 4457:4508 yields 1.09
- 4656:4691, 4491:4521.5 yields 1.10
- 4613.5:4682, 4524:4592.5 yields 1.09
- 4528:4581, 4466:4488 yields 1.03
